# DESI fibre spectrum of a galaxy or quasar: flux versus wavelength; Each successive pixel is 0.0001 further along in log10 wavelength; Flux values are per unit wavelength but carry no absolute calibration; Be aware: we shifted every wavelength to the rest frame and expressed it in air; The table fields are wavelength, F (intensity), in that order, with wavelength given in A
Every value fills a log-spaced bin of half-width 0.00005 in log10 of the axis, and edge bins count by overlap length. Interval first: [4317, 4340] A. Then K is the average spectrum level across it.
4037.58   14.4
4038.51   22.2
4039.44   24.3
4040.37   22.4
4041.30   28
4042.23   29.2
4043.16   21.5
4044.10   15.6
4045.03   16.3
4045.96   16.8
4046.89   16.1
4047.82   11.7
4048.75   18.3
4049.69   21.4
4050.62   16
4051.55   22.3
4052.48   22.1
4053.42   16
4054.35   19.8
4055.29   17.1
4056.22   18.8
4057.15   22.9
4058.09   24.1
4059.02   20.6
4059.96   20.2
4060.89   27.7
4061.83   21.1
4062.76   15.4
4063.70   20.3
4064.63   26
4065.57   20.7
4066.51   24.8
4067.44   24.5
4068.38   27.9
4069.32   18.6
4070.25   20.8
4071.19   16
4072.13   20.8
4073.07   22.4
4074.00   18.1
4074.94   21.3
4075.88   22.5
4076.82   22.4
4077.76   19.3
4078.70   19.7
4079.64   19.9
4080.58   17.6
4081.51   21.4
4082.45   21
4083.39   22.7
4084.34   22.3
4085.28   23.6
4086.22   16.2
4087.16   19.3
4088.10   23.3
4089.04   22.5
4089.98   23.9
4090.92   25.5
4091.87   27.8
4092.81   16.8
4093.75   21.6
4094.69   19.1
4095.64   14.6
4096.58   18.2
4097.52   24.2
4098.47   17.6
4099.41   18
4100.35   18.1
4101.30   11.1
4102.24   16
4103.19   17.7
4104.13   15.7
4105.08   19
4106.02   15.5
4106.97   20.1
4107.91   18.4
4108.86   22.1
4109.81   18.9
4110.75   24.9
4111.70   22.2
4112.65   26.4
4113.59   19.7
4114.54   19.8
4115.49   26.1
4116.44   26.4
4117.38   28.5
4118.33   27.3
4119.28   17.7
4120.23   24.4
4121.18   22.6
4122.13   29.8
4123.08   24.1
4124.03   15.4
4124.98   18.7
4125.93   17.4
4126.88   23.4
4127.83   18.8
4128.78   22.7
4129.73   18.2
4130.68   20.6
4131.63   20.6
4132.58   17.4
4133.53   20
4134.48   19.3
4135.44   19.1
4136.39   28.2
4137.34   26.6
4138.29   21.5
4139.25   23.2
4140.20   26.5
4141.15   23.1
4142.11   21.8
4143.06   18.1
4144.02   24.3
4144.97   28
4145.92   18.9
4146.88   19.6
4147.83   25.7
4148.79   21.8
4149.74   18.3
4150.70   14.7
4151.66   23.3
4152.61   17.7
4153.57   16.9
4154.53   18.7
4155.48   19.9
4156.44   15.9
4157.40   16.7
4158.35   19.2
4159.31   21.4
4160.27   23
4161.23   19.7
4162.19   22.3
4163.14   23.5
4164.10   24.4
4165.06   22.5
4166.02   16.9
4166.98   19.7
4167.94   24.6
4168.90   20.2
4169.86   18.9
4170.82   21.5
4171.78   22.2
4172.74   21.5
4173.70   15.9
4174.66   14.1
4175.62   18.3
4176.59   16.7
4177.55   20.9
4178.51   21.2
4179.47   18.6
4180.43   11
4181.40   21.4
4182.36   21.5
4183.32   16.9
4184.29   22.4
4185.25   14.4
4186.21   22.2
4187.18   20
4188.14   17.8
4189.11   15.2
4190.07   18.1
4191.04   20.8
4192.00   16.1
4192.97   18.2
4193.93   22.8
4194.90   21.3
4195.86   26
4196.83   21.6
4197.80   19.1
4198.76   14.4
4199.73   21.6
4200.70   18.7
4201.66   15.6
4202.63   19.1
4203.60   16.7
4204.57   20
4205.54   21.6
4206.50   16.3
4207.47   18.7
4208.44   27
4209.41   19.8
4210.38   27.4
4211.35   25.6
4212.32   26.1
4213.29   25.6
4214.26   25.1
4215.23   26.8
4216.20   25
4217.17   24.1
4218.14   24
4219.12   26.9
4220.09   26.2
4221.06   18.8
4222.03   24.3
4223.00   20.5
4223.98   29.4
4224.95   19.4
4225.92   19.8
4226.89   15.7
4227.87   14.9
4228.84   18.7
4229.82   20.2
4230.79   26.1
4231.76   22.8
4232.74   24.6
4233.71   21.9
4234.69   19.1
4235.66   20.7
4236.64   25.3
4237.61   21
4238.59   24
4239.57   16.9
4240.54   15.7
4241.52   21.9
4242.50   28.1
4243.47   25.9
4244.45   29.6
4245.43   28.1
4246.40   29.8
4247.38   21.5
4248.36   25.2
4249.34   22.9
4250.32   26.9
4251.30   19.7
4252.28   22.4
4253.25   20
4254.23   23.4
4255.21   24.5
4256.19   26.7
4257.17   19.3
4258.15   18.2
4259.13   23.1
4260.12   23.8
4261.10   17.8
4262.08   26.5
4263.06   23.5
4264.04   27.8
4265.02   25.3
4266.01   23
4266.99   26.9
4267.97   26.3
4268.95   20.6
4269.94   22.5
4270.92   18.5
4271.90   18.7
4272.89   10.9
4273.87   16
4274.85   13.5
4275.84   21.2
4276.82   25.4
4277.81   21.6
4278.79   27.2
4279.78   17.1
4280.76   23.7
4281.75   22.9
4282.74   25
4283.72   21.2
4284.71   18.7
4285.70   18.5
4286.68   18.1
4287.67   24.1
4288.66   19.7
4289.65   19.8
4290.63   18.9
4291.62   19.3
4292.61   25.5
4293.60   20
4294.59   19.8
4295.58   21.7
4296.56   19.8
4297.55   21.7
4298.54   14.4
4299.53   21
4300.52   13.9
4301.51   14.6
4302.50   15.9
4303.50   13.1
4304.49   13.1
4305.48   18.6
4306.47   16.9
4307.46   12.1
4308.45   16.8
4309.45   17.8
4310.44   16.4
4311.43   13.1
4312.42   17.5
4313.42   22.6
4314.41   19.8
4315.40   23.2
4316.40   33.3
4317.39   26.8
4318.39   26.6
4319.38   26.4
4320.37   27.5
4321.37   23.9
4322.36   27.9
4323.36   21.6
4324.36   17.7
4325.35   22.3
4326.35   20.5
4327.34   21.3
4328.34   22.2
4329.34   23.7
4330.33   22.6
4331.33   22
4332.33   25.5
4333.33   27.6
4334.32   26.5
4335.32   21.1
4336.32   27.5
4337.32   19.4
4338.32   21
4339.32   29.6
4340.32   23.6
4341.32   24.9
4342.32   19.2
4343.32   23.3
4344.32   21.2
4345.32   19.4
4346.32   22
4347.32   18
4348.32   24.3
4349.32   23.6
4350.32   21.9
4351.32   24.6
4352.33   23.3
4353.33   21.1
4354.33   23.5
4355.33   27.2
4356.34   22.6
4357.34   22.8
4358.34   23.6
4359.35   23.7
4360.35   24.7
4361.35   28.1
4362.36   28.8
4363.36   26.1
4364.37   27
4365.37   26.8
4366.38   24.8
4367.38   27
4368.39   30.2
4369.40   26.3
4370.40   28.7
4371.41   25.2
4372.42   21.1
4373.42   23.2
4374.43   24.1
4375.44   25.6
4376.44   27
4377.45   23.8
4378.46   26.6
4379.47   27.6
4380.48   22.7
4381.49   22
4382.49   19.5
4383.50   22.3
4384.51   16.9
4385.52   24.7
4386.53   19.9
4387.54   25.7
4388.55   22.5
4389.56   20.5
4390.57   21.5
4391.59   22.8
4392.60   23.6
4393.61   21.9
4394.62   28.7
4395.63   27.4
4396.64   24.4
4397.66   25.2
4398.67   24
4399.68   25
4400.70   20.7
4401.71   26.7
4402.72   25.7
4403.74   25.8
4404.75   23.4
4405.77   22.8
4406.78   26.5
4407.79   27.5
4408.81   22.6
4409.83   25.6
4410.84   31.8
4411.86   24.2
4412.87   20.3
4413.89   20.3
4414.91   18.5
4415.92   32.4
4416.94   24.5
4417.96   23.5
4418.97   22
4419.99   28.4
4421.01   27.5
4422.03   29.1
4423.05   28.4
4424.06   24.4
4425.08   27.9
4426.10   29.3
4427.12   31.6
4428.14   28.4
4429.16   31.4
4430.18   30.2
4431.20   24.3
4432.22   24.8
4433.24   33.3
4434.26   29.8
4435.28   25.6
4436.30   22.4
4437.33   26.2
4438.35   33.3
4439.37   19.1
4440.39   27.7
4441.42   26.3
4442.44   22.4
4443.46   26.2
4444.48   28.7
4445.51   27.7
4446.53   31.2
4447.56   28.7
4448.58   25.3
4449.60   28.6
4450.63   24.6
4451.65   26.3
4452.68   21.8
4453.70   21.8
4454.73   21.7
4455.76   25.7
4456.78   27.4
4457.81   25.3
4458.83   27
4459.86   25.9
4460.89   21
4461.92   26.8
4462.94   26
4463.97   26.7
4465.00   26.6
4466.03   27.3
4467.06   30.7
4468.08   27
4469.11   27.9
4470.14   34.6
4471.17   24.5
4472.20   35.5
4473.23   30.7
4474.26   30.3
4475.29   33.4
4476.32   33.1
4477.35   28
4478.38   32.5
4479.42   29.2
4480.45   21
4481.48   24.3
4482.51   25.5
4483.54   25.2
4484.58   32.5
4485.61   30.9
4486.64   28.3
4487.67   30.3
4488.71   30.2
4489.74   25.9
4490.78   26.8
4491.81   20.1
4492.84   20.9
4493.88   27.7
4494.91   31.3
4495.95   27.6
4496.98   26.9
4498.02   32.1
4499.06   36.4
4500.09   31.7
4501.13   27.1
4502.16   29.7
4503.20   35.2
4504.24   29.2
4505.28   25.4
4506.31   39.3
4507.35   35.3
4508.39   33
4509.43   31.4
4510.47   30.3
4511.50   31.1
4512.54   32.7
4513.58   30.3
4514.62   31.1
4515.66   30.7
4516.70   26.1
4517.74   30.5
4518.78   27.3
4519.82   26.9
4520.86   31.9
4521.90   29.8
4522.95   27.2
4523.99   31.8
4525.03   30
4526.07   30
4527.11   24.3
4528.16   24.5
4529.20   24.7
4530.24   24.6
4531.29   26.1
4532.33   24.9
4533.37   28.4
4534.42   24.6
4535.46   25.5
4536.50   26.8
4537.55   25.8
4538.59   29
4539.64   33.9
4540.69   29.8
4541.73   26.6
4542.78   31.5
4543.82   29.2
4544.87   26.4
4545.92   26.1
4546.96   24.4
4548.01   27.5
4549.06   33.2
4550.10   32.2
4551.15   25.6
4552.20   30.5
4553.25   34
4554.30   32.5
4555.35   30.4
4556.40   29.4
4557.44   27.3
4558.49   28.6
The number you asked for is 23.9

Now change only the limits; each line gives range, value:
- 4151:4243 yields 20.7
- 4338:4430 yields 24.6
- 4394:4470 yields 26.2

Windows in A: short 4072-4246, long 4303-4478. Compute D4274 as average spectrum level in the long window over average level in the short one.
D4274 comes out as 1.2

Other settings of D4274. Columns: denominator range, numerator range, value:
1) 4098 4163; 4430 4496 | 1.31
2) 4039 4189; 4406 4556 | 1.36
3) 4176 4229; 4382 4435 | 1.22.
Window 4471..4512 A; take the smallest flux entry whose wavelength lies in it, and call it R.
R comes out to 20.1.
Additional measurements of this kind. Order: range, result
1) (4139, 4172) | 14.7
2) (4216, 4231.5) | 14.9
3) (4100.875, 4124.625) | 11.1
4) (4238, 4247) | 15.7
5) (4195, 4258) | 14.4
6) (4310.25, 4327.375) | 13.1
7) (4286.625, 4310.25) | 12.1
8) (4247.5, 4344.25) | 10.9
